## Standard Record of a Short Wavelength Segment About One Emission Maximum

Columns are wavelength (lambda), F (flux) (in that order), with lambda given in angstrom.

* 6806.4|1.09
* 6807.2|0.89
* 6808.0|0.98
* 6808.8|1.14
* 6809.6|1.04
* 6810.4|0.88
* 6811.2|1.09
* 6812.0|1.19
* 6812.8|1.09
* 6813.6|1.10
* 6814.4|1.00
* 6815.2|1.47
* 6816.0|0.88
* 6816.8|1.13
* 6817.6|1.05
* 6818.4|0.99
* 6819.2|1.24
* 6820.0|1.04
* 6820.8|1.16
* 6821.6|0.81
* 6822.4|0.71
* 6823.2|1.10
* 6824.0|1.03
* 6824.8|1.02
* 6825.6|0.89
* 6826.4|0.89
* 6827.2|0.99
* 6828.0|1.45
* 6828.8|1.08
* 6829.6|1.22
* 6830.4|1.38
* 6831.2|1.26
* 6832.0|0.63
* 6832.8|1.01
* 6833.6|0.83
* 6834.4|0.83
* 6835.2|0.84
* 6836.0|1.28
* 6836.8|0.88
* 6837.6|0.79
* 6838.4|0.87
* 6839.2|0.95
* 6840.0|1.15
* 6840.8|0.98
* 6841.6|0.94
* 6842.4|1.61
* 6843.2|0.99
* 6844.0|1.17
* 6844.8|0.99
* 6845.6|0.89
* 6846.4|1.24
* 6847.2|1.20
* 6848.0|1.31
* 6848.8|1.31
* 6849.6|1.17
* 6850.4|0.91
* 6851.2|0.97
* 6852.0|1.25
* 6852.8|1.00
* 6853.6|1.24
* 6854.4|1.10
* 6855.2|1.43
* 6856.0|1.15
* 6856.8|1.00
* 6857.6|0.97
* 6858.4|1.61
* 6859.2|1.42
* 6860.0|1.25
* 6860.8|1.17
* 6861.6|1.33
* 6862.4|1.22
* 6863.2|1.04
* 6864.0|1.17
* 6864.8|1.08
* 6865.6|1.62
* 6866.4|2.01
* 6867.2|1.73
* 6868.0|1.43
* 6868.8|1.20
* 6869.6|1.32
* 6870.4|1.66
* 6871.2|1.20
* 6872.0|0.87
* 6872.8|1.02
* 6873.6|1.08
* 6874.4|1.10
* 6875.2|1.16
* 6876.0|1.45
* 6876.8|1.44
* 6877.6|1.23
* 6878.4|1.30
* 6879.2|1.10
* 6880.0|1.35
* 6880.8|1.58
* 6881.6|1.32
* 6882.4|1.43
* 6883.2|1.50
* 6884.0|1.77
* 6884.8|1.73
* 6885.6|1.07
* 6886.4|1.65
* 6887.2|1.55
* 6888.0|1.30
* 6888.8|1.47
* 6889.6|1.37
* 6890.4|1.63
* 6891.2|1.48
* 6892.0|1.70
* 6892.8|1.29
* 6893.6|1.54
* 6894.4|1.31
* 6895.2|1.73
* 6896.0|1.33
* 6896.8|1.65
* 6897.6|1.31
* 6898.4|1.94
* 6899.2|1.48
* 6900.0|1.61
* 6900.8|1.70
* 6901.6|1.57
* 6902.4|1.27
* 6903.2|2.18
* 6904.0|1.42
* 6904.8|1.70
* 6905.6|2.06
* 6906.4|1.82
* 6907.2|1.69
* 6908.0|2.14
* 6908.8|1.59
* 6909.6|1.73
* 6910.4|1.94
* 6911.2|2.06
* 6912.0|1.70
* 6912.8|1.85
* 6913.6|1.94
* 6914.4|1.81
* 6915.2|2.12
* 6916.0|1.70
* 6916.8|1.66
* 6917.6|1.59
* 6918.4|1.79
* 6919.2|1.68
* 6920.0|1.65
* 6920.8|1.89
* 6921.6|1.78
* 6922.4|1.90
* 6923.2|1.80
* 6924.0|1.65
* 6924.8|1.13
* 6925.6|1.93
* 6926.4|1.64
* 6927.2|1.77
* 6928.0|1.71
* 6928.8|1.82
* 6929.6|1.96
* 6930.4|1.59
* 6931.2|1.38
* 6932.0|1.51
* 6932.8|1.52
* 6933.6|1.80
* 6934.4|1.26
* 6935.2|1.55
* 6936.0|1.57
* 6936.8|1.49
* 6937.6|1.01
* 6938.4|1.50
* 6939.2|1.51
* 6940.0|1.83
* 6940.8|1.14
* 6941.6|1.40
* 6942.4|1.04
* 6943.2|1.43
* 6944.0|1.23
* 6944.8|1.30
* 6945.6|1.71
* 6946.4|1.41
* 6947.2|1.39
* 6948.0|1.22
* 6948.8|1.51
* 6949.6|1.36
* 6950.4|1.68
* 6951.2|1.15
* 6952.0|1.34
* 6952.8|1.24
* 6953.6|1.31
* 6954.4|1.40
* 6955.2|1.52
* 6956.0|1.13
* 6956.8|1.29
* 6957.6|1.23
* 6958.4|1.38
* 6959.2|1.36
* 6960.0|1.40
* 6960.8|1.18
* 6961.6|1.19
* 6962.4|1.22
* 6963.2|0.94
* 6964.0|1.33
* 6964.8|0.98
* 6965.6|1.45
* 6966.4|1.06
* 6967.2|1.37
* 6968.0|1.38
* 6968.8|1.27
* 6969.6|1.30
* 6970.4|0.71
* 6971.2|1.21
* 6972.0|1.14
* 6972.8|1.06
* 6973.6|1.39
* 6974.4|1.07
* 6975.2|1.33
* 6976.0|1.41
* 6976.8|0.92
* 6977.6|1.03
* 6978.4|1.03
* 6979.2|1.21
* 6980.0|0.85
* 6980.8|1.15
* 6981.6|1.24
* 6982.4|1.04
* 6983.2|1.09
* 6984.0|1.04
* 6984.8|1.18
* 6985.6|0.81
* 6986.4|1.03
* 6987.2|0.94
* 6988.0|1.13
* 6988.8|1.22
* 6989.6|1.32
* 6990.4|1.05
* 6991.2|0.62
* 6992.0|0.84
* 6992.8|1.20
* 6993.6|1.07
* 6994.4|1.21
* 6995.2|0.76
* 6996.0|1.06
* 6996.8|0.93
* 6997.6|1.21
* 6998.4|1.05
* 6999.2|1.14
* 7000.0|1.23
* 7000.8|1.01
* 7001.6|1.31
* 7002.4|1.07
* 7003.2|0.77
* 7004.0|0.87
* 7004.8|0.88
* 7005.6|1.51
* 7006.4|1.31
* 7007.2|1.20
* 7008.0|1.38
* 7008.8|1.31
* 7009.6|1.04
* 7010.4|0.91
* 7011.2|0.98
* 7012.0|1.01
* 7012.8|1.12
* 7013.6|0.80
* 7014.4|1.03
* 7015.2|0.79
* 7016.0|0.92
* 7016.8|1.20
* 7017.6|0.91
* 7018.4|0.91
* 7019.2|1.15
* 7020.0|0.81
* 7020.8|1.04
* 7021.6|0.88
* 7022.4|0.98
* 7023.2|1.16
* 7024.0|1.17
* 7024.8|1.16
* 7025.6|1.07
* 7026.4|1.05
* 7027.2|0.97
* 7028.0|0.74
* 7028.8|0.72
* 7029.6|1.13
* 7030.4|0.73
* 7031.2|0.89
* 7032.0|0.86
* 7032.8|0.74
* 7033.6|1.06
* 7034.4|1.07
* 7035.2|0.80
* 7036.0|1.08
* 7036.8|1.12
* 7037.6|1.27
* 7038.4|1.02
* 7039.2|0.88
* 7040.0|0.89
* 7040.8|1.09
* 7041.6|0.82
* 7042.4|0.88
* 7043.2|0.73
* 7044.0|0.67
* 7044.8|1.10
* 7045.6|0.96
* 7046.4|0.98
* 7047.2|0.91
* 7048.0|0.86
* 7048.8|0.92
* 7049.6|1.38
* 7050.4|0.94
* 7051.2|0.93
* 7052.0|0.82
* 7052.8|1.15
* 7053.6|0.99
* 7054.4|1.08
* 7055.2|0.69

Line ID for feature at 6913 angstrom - Mg II 2798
